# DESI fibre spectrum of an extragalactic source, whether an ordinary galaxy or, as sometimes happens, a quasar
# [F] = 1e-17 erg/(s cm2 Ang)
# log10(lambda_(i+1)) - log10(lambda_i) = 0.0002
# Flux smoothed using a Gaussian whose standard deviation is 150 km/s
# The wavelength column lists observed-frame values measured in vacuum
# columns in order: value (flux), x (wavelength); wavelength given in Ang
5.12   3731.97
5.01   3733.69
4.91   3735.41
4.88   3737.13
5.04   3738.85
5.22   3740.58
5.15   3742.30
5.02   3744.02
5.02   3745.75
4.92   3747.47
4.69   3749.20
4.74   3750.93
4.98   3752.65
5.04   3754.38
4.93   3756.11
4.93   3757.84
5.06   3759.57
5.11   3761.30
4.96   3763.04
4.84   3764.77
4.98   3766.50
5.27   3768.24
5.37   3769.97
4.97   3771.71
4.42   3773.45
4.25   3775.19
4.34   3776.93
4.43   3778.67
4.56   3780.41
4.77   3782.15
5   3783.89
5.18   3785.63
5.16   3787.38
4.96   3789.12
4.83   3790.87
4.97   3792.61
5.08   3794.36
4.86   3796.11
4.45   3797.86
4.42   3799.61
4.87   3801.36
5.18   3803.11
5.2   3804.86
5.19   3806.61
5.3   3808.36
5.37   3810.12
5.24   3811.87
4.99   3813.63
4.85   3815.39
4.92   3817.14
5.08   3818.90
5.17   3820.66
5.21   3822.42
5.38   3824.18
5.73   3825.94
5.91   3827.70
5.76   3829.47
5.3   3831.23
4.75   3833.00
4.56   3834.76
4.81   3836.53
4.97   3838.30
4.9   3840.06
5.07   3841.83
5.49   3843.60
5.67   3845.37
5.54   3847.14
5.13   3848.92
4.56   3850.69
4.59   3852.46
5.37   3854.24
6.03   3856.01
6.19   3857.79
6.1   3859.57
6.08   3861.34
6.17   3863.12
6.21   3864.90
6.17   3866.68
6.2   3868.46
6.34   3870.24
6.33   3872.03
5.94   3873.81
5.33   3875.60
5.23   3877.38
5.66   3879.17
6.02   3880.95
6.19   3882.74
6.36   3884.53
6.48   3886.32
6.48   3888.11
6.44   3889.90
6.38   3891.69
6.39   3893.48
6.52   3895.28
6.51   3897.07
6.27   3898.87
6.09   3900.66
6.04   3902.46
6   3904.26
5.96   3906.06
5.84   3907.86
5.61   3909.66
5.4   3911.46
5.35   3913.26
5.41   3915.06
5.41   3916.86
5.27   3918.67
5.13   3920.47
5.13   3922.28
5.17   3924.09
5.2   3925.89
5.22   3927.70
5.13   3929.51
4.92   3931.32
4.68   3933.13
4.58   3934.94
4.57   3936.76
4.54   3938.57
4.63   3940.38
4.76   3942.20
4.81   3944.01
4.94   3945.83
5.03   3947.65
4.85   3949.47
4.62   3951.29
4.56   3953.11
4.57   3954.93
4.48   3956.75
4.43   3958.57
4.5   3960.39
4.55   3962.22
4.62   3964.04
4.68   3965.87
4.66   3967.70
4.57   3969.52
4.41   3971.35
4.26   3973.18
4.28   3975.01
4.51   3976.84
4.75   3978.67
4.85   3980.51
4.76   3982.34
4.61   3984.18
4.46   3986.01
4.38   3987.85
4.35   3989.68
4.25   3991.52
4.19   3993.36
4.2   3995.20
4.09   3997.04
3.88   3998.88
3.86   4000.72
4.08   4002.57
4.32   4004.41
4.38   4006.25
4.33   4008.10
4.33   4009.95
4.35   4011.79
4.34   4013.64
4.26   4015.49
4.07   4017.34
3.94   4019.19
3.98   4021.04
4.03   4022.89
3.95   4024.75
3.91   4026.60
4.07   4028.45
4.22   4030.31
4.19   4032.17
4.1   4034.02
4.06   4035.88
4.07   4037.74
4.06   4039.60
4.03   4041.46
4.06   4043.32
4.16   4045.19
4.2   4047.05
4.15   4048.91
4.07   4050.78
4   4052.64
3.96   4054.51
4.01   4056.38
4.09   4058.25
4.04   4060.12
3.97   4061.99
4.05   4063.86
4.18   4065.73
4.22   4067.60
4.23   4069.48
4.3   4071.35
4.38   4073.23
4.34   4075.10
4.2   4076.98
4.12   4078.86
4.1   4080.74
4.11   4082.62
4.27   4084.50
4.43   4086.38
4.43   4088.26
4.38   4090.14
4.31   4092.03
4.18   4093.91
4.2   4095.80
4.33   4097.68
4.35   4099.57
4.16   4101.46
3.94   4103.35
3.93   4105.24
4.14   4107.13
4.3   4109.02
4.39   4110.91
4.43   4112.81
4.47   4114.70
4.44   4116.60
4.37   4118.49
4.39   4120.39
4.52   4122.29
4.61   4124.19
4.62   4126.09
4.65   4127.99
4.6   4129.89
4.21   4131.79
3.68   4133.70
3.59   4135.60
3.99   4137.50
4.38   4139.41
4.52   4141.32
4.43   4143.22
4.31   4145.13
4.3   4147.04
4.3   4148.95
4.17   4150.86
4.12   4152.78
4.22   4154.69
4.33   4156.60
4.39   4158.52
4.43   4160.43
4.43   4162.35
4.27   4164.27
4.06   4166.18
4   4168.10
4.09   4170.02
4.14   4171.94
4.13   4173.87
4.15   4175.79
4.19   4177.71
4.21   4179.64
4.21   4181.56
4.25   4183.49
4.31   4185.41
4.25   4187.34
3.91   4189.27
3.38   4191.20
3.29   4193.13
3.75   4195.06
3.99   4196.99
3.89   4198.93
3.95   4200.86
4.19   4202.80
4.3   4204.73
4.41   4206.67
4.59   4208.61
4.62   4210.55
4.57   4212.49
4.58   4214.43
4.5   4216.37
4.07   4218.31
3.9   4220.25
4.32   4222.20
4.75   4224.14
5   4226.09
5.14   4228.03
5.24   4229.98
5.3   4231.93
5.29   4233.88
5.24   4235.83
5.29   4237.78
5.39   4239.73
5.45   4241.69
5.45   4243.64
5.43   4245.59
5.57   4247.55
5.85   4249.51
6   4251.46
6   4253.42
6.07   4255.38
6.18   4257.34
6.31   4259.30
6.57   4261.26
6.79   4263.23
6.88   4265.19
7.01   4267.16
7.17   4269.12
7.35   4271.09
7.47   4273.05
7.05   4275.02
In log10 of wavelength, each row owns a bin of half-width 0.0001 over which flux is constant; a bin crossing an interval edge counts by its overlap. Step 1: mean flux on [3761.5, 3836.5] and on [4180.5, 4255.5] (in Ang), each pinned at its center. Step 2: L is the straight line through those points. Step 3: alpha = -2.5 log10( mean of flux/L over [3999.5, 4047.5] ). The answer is 0.173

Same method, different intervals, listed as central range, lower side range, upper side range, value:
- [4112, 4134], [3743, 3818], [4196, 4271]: 0.170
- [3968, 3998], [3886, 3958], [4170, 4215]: 0.149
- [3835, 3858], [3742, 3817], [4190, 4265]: -0.059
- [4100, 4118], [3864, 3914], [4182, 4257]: 0.214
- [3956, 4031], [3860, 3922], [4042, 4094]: 0.143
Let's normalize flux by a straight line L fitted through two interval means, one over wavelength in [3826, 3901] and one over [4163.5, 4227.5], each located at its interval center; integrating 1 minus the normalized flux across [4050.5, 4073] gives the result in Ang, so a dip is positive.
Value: 3.4 Ang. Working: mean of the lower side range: 5.77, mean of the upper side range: 4.2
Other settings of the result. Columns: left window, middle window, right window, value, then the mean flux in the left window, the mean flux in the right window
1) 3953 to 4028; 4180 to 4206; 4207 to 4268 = 6.07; 4.34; 5.39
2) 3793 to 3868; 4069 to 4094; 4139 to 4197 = 0.98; 5.29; 4.16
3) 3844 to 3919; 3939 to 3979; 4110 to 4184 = 5.99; 5.89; 4.28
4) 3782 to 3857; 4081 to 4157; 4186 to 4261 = 9.73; 5.12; 4.84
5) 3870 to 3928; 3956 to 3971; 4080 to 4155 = 2.31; 5.85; 4.28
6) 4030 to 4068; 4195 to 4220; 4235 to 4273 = 6.20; 4.09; 6.14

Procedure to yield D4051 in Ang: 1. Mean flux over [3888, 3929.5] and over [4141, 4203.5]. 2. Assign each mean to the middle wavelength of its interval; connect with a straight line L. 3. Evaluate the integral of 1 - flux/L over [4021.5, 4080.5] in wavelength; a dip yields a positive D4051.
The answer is 9.3 Ang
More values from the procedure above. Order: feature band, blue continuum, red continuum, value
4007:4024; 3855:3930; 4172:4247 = 3.7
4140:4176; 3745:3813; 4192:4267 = 5.7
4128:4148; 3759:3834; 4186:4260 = 2.6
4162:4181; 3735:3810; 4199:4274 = 4.2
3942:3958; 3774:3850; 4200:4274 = 1.4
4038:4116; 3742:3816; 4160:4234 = 5.0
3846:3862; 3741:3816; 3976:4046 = -2.7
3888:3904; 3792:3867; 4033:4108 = -4.4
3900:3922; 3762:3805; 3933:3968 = -4.3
